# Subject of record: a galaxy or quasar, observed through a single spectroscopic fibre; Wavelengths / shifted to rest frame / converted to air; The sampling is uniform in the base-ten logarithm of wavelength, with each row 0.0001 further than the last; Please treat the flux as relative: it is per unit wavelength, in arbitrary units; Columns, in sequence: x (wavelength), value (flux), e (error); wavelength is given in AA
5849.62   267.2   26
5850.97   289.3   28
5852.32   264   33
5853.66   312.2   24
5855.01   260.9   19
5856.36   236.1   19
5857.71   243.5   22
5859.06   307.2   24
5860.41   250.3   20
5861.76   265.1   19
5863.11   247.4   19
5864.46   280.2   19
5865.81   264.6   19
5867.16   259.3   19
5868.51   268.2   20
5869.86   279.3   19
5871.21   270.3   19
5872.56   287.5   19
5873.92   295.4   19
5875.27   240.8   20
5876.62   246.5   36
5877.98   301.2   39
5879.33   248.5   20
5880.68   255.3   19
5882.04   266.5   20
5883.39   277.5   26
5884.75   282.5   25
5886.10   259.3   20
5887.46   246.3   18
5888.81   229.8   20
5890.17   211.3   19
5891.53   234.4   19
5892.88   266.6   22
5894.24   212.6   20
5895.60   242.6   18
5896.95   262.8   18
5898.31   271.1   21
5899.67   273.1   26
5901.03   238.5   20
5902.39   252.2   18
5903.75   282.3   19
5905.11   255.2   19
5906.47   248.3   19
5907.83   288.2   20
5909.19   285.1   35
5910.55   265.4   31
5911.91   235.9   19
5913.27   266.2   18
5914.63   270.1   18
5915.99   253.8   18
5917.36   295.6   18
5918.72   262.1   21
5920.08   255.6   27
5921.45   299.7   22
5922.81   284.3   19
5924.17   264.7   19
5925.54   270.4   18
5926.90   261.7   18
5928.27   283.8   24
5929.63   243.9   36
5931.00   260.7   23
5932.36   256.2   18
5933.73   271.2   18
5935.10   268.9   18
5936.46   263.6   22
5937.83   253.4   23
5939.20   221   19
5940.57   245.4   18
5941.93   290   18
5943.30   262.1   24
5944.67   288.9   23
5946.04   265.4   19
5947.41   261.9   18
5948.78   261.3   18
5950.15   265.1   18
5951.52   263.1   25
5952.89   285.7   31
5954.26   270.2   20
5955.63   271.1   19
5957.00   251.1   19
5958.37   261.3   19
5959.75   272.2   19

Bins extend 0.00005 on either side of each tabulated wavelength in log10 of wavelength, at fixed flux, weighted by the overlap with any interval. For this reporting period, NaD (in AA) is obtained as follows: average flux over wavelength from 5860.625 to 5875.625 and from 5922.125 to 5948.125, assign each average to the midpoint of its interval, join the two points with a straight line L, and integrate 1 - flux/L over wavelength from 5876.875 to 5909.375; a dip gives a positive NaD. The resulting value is 1.2 AA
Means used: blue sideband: 269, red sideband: 264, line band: 257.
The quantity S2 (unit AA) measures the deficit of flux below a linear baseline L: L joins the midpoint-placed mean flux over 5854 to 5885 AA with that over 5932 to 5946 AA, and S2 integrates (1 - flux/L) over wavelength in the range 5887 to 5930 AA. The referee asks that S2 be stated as 0.7 AA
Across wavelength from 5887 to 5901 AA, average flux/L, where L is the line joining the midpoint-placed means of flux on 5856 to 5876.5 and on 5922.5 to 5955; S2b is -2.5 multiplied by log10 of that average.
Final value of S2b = 0.09 mag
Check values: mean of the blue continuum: 266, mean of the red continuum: 265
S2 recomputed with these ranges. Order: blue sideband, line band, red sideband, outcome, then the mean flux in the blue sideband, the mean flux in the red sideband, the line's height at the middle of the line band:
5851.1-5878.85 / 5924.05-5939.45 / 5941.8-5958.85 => 0.4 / 269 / 268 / 269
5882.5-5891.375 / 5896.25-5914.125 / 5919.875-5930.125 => -0.2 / 250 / 272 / 261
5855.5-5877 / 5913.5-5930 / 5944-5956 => -0.1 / 265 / 270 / 269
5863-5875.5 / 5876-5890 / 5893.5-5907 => 0.2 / 271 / 254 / 264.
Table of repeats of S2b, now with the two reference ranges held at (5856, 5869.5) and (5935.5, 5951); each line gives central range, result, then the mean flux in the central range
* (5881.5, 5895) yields 0.061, 248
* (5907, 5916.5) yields -0.017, 267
